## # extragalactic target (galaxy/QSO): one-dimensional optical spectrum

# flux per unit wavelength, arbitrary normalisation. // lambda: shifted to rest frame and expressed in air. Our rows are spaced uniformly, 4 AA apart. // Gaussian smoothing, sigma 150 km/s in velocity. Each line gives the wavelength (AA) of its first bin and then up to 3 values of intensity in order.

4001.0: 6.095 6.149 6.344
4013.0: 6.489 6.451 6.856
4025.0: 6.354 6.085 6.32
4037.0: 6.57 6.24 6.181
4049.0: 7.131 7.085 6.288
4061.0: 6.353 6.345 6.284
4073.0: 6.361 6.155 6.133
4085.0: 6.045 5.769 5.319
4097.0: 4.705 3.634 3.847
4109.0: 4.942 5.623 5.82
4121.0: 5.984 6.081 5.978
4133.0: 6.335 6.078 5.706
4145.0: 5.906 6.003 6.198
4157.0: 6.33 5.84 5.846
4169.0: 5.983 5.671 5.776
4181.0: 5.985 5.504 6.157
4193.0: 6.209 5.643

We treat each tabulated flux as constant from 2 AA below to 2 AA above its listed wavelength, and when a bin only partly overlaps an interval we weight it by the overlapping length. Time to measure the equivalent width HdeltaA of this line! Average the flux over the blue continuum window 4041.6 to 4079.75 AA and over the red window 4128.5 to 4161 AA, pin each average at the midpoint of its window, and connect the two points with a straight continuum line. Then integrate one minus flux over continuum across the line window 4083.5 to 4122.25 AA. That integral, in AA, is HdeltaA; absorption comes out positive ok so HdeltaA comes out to 6.9 AA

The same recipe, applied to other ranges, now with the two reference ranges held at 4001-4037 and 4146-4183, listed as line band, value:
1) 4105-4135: 1.93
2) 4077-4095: 0.96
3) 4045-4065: -1.12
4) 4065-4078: -0.13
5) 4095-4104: 2.95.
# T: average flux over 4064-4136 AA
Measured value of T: 5.63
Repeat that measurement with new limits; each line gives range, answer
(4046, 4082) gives 6.46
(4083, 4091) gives 5.91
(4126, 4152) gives 6.01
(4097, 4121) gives 4.87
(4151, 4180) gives 5.95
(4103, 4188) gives 5.79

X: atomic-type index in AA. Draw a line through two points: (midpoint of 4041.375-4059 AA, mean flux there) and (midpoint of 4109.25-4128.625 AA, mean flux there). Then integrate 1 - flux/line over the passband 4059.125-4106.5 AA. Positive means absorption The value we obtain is 5.0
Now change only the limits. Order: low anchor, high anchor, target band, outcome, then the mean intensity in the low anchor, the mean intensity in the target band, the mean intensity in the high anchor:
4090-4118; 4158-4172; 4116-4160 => -5.0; 4.84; 6.04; 5.91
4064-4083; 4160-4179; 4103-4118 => 2.7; 6.25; 5.01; 5.82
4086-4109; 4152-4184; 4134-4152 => -1.5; 4.74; 5.96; 5.93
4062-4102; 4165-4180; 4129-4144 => -0.6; 5.74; 6.02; 5.83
